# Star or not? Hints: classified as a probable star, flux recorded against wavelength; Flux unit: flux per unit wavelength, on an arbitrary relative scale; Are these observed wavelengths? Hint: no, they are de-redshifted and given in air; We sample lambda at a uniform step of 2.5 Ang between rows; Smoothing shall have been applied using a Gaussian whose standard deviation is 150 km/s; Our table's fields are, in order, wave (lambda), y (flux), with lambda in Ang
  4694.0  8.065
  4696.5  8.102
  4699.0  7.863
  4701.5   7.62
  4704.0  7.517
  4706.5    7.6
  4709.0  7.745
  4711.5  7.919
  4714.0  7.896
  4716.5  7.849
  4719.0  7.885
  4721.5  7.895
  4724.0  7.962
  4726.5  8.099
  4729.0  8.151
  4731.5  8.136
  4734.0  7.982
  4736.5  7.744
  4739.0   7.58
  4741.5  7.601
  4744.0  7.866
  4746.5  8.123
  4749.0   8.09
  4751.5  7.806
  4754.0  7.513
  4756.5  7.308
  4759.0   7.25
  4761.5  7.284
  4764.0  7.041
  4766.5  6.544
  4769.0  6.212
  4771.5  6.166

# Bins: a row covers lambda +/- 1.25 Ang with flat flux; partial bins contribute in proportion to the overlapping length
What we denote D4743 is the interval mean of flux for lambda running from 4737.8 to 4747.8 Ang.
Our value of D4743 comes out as 7.8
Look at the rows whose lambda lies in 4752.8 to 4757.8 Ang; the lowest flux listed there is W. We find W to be 7.308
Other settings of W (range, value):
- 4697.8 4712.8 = 7.517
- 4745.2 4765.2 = 7.041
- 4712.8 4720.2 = 7.849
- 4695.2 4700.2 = 7.863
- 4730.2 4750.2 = 7.58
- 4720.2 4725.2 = 7.895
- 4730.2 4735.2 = 7.982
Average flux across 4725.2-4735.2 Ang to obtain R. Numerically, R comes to 8.09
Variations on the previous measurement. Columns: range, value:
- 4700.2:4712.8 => 7.68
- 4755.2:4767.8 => 7.08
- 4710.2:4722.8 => 7.89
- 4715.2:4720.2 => 7.87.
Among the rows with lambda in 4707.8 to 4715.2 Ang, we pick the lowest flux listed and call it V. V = 7.745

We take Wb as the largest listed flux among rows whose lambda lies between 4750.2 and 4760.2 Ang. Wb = 7.806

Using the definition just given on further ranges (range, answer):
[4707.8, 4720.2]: 7.919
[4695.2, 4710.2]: 8.102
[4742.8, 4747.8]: 8.123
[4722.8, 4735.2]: 8.151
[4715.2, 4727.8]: 8.099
